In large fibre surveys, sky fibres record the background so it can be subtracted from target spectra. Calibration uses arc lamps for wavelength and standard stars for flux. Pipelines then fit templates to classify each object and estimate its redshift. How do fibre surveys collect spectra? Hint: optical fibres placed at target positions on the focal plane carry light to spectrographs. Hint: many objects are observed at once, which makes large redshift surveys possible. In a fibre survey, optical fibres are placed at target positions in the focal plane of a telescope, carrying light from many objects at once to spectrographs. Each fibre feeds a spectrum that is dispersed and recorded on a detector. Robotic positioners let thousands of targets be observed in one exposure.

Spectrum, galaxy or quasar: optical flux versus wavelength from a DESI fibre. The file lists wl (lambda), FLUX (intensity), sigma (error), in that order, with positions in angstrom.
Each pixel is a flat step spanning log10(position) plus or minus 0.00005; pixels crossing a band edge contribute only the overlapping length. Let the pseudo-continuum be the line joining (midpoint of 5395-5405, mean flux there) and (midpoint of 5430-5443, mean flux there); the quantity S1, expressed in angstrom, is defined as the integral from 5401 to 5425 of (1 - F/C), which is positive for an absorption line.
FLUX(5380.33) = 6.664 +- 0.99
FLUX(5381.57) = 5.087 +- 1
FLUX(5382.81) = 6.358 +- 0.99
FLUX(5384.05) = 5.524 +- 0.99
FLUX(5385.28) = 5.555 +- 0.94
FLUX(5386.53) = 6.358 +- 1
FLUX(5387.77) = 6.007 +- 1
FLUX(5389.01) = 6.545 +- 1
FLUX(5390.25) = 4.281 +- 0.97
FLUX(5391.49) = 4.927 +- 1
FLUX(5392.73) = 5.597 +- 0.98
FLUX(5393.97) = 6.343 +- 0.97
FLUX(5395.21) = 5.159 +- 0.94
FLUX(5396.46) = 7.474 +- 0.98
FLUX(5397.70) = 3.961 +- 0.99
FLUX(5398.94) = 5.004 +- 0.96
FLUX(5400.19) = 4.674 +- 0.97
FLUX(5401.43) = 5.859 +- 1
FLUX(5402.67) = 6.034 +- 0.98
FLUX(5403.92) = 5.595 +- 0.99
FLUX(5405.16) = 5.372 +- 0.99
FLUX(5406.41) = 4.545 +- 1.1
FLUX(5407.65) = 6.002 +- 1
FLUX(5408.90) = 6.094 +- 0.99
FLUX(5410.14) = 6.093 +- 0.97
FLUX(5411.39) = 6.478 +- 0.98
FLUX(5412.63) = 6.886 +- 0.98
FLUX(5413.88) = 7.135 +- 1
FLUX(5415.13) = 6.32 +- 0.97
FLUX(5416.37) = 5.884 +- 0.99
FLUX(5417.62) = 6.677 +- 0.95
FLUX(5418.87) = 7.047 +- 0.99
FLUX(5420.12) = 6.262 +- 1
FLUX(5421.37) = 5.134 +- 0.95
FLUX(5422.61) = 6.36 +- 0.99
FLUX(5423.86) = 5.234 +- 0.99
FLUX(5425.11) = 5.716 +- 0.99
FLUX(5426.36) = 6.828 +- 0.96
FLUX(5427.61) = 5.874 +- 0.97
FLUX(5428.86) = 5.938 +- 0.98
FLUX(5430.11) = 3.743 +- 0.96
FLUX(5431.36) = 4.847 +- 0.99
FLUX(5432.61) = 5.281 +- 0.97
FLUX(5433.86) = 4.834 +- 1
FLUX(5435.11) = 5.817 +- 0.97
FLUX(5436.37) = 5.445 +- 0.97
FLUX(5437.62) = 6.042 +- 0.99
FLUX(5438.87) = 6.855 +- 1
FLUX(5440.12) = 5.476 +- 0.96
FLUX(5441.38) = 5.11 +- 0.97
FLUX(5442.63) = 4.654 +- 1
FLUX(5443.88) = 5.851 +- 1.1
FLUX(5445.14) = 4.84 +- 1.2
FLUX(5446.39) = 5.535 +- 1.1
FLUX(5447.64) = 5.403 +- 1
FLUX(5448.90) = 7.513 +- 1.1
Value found -2.7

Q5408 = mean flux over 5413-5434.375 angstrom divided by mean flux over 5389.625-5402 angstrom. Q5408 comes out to 1.1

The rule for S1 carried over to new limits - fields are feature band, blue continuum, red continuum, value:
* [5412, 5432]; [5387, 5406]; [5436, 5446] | -1.7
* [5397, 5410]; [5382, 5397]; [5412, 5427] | 1.5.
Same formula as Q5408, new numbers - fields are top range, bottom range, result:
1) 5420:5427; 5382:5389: 0.99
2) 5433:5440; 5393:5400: 1.04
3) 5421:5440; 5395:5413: 0.99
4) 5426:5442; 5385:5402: 1.00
